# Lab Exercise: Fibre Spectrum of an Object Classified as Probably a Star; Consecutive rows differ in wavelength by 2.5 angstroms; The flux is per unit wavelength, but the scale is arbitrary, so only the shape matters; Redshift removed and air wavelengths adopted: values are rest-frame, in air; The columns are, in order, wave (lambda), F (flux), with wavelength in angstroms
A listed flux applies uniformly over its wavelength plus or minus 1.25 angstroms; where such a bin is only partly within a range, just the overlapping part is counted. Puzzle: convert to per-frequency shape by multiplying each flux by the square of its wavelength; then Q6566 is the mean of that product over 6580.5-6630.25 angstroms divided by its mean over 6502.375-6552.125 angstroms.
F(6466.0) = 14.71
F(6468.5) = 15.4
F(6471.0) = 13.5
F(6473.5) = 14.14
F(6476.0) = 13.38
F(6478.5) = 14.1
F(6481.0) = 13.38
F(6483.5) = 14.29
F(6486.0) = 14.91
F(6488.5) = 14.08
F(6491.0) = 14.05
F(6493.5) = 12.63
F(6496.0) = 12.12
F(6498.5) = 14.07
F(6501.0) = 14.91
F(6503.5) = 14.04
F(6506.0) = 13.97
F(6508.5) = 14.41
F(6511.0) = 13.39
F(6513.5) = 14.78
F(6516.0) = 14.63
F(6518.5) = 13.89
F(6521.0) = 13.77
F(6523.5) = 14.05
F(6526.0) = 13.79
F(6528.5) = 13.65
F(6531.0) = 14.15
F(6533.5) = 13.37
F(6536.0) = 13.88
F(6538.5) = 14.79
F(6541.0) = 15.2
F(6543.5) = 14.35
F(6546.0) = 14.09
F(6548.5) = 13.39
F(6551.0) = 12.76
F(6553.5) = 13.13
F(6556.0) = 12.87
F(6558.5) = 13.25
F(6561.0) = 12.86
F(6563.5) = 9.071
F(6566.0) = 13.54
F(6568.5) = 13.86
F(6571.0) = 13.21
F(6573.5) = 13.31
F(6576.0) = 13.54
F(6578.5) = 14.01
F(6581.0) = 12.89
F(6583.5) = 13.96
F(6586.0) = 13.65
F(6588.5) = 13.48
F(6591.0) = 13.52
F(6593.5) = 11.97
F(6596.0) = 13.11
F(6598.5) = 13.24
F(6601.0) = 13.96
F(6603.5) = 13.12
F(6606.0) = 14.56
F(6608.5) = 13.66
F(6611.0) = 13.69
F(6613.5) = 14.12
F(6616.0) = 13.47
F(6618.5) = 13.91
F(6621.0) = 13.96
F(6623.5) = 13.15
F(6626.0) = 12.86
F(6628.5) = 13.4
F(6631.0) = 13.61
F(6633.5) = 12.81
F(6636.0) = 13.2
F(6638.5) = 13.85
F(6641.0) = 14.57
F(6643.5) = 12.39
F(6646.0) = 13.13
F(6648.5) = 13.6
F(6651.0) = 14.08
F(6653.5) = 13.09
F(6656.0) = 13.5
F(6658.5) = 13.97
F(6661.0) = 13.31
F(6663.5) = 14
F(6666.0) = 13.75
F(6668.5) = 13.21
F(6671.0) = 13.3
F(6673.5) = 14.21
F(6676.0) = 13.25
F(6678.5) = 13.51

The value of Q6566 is 1.0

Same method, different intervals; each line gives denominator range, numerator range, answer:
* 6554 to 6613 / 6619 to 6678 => 1.04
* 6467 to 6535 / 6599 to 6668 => 1.01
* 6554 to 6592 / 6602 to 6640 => 1.05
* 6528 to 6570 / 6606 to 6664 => 1.04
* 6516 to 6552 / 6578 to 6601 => 0.97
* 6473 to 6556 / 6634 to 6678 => 1.02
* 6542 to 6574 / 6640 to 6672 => 1.07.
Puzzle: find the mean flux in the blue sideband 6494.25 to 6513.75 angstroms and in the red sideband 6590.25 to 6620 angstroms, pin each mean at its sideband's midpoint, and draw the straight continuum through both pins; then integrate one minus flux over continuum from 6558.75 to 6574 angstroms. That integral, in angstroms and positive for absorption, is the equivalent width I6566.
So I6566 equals 1.14 angstroms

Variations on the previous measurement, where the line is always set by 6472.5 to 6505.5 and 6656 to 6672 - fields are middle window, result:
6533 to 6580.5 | 1.3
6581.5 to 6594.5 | 0.4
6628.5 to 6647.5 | 0.4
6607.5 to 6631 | 0.1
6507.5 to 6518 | -0.3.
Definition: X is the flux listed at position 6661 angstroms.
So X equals 13.31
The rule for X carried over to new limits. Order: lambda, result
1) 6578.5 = 14.01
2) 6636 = 13.2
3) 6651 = 14.08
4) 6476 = 13.38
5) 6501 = 14.91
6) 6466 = 14.71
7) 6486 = 14.91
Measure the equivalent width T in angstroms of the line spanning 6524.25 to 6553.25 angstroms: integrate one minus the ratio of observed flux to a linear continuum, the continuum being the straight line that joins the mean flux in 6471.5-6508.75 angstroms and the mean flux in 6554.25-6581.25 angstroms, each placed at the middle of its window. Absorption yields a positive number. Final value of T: -1.4 angstroms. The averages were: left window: 13.9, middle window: 13.9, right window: 13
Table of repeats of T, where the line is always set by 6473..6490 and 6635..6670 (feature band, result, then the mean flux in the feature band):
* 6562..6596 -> 1.7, 13.1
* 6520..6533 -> 0.0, 13.9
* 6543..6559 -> 0.5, 13.4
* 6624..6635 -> 0.4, 13.2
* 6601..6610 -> -0.1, 13.8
